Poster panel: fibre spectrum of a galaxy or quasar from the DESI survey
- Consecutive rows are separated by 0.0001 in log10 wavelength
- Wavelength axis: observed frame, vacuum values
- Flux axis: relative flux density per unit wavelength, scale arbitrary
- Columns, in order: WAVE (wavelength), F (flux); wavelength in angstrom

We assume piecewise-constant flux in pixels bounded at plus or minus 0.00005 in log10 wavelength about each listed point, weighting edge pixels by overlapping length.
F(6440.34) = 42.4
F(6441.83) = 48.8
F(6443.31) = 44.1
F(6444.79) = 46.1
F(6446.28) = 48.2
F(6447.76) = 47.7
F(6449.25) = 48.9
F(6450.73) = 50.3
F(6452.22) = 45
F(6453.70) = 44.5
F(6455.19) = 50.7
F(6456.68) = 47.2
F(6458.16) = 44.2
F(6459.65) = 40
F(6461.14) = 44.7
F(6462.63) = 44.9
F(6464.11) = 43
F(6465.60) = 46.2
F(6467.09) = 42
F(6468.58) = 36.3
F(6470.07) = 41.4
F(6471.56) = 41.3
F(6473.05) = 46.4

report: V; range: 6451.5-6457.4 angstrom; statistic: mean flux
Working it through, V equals 46.8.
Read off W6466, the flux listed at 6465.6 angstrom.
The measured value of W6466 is 46.2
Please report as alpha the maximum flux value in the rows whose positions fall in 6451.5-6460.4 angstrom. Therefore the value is 50.7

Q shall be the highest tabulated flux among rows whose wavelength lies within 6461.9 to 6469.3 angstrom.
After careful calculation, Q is 46.2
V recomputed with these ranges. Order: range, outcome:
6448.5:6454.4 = 47.2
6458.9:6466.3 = 43.7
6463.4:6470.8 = 41.8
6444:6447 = 47.1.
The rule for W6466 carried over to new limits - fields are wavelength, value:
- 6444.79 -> 46.1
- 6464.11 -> 43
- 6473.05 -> 46.4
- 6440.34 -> 42.4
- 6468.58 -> 36.3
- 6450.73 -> 50.3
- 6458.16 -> 44.2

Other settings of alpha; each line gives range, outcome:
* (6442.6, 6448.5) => 48.2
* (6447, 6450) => 48.9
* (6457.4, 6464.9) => 44.9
